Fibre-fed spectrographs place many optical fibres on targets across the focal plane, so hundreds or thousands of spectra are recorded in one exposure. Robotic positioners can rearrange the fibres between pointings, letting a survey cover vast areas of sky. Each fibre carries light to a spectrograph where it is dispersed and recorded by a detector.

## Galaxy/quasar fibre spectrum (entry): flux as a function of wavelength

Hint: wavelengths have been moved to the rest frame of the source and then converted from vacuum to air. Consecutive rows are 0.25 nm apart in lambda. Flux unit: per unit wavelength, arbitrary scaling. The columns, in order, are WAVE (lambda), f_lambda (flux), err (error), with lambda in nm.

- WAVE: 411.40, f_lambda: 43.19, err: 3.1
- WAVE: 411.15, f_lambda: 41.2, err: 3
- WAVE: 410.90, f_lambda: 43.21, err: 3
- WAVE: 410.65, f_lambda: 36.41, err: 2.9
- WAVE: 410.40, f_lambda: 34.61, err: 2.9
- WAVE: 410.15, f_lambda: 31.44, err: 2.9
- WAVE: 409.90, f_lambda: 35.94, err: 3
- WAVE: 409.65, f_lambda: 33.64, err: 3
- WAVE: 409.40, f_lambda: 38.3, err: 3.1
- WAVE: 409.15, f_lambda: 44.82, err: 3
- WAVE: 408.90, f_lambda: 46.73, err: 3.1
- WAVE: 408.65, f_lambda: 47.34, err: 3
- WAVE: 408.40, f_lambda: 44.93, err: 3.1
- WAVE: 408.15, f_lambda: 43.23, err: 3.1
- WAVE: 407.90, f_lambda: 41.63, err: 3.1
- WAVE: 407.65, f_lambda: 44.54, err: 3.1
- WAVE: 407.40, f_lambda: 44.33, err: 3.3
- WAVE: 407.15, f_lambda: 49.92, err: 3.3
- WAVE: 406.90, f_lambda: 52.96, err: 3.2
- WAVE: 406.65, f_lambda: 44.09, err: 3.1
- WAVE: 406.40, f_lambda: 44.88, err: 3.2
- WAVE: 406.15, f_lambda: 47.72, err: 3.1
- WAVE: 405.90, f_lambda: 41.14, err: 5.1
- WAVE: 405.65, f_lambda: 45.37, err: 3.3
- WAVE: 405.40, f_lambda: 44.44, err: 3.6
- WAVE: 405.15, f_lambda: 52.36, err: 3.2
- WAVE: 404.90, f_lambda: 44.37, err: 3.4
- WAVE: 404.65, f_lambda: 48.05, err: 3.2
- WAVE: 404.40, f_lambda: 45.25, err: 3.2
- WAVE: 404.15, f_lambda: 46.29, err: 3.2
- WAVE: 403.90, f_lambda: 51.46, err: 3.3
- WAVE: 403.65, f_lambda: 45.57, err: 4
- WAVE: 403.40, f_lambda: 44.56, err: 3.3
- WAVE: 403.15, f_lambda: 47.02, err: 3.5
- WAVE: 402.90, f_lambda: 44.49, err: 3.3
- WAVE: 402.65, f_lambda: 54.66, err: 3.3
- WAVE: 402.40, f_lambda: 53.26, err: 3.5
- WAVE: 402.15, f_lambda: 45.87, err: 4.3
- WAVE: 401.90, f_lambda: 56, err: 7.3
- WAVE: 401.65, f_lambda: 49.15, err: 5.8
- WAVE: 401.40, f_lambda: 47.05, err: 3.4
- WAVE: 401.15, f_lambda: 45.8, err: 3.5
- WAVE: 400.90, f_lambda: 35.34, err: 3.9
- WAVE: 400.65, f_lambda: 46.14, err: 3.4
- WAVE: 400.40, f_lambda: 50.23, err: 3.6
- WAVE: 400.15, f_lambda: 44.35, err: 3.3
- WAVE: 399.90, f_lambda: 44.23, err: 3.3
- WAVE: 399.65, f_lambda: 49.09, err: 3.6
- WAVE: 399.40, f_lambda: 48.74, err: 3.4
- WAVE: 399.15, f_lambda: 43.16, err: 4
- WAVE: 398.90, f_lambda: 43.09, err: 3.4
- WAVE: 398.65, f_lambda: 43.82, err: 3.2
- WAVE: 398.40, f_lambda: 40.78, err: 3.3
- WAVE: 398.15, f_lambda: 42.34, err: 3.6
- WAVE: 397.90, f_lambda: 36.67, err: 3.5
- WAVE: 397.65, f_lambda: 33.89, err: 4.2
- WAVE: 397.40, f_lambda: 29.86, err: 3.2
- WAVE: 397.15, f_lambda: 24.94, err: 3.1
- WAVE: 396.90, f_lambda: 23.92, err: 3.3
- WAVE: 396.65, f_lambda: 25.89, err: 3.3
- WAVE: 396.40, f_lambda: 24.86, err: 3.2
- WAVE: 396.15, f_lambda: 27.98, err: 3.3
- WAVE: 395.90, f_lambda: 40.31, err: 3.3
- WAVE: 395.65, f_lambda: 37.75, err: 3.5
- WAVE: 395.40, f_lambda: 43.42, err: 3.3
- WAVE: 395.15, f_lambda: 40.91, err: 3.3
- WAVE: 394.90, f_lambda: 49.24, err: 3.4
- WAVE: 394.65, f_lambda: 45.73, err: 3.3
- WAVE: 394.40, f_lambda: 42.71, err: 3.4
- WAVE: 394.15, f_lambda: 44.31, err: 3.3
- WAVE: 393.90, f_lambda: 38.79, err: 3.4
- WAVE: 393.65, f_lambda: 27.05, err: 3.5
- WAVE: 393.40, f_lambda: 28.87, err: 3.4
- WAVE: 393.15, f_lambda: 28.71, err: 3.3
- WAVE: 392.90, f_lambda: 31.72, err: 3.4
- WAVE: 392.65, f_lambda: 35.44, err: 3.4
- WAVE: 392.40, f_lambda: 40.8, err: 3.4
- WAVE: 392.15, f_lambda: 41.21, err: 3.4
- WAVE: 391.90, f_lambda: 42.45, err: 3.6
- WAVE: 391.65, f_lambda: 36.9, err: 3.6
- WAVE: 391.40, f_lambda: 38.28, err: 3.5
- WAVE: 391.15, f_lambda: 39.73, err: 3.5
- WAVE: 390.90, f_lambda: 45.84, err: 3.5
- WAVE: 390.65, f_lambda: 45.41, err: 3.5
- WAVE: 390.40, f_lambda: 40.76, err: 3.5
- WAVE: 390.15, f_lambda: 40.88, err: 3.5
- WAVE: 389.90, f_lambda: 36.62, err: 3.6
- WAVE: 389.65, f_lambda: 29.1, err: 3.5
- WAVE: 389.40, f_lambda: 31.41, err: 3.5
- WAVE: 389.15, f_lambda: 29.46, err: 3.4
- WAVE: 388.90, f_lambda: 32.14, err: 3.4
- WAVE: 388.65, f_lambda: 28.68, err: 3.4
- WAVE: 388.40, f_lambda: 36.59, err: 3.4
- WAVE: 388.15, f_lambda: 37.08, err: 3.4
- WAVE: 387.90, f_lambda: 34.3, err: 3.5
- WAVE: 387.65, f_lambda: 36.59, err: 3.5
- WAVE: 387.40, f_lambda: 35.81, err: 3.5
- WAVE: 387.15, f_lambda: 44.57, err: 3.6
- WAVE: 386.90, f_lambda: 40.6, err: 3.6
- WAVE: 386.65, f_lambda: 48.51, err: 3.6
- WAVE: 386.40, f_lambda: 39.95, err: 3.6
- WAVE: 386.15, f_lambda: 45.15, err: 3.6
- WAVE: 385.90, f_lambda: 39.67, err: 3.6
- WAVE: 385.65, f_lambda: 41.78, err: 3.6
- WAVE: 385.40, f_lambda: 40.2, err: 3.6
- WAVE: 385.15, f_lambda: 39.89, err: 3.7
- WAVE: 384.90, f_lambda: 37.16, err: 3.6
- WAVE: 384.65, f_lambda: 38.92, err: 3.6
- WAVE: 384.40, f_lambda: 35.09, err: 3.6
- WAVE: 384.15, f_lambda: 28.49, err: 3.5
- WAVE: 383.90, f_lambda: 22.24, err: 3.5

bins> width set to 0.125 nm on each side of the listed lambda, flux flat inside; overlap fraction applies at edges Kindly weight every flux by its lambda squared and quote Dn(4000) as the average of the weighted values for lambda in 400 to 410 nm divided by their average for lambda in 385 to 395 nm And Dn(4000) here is 1.29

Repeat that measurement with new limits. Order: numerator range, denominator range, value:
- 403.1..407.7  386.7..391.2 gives 1.36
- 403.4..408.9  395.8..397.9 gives 1.65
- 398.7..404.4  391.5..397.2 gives 1.36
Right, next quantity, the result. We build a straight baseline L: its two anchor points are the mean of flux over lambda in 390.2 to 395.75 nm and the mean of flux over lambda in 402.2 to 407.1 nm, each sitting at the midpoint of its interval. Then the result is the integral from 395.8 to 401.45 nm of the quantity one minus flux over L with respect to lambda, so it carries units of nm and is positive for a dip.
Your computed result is 0.61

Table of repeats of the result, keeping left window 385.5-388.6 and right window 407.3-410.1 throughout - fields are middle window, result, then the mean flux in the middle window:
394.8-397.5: 0.481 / 33.4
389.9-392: -0.043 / 41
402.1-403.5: -0.241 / 48.5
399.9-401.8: -0.198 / 45.5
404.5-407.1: -0.307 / 46.6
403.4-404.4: -0.134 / 47.1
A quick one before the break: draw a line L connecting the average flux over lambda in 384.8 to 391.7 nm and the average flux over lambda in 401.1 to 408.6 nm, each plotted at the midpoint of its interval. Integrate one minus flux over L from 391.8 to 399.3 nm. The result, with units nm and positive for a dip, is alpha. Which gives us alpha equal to 0.97 nm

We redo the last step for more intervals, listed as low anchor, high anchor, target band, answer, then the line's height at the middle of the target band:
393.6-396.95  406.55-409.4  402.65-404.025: -0.16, 42.5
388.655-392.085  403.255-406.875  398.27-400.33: -0.10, 42.8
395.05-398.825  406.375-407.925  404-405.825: -0.11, 43.8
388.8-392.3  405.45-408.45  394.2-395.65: -0.14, 39.9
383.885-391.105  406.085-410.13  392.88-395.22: 0.09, 39.5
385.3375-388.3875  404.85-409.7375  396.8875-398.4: 0.33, 42.7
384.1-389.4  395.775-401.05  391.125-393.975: 0.17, 37.9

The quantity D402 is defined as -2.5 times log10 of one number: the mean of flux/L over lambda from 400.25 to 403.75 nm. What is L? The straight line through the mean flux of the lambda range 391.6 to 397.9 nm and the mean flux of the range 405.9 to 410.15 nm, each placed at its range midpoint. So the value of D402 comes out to -0.19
